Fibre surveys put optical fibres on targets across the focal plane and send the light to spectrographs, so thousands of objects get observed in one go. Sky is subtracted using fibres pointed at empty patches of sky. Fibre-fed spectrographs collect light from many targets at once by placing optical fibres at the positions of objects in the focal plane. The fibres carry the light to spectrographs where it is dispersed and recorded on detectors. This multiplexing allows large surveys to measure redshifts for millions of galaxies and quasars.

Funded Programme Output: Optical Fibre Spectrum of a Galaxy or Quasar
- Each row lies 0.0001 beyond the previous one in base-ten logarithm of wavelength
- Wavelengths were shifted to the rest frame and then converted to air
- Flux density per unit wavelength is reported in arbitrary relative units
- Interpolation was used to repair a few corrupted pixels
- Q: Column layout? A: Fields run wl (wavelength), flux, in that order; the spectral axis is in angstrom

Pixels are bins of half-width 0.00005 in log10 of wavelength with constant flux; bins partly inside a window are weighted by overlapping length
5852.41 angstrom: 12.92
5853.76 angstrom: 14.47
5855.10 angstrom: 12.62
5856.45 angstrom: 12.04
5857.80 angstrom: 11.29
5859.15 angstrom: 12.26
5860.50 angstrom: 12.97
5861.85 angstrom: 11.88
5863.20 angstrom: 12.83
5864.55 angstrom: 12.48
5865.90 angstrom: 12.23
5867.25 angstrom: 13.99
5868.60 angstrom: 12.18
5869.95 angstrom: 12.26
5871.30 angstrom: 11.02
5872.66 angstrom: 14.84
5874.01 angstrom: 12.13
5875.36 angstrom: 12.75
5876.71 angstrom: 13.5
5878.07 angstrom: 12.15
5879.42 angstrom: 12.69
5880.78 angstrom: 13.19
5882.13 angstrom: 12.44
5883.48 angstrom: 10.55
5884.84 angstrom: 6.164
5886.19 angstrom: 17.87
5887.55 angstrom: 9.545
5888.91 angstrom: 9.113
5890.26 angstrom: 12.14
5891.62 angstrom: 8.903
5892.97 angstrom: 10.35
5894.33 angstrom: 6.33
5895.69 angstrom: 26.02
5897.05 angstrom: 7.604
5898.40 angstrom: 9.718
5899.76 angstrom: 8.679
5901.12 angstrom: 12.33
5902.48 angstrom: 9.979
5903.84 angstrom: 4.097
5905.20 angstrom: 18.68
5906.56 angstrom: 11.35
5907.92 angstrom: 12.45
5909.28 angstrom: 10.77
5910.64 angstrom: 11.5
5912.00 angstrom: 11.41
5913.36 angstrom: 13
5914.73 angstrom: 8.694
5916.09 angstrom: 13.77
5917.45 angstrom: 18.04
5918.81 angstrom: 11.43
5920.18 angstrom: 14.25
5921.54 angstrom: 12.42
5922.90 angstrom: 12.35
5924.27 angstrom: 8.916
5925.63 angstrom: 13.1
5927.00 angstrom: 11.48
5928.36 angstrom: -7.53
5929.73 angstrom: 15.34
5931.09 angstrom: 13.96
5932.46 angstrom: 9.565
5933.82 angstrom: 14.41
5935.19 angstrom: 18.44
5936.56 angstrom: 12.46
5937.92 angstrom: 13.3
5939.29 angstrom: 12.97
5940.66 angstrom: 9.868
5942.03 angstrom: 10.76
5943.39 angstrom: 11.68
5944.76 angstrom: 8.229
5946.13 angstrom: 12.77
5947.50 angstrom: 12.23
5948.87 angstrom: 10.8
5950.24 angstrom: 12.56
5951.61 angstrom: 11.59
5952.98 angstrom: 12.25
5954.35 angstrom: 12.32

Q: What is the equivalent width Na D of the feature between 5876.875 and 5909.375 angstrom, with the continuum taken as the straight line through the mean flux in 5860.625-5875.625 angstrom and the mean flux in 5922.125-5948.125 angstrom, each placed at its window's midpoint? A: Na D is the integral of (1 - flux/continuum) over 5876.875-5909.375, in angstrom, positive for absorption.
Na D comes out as 1.9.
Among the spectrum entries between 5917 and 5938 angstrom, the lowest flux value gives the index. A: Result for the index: -7.53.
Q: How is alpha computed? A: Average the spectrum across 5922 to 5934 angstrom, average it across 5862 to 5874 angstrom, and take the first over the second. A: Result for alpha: 0.79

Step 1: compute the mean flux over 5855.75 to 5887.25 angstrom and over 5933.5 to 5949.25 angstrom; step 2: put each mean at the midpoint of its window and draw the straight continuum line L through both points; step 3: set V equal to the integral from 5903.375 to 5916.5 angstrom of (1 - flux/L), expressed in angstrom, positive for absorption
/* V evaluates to 0.7 angstrom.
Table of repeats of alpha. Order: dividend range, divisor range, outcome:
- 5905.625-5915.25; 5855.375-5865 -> 0.94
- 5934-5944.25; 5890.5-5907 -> 1.14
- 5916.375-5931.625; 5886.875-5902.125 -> 1.03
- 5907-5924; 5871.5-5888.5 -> 1.01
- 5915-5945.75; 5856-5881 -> 0.94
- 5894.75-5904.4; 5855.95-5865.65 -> 0.91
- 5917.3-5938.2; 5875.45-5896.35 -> 0.98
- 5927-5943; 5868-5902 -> 0.96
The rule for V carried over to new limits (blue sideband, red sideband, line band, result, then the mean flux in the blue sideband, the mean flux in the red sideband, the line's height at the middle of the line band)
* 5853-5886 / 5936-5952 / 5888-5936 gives 1.7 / 12.4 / 11.6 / 11.9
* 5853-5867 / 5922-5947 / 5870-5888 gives 0.0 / 12.6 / 11.2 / 12.2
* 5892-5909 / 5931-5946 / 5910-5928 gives -0.2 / 11.4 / 12.3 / 11.8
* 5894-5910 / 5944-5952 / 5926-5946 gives 0.5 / 11.6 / 11.4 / 11.4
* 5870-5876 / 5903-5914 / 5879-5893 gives 1.2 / 12.6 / 11.6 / 12.3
